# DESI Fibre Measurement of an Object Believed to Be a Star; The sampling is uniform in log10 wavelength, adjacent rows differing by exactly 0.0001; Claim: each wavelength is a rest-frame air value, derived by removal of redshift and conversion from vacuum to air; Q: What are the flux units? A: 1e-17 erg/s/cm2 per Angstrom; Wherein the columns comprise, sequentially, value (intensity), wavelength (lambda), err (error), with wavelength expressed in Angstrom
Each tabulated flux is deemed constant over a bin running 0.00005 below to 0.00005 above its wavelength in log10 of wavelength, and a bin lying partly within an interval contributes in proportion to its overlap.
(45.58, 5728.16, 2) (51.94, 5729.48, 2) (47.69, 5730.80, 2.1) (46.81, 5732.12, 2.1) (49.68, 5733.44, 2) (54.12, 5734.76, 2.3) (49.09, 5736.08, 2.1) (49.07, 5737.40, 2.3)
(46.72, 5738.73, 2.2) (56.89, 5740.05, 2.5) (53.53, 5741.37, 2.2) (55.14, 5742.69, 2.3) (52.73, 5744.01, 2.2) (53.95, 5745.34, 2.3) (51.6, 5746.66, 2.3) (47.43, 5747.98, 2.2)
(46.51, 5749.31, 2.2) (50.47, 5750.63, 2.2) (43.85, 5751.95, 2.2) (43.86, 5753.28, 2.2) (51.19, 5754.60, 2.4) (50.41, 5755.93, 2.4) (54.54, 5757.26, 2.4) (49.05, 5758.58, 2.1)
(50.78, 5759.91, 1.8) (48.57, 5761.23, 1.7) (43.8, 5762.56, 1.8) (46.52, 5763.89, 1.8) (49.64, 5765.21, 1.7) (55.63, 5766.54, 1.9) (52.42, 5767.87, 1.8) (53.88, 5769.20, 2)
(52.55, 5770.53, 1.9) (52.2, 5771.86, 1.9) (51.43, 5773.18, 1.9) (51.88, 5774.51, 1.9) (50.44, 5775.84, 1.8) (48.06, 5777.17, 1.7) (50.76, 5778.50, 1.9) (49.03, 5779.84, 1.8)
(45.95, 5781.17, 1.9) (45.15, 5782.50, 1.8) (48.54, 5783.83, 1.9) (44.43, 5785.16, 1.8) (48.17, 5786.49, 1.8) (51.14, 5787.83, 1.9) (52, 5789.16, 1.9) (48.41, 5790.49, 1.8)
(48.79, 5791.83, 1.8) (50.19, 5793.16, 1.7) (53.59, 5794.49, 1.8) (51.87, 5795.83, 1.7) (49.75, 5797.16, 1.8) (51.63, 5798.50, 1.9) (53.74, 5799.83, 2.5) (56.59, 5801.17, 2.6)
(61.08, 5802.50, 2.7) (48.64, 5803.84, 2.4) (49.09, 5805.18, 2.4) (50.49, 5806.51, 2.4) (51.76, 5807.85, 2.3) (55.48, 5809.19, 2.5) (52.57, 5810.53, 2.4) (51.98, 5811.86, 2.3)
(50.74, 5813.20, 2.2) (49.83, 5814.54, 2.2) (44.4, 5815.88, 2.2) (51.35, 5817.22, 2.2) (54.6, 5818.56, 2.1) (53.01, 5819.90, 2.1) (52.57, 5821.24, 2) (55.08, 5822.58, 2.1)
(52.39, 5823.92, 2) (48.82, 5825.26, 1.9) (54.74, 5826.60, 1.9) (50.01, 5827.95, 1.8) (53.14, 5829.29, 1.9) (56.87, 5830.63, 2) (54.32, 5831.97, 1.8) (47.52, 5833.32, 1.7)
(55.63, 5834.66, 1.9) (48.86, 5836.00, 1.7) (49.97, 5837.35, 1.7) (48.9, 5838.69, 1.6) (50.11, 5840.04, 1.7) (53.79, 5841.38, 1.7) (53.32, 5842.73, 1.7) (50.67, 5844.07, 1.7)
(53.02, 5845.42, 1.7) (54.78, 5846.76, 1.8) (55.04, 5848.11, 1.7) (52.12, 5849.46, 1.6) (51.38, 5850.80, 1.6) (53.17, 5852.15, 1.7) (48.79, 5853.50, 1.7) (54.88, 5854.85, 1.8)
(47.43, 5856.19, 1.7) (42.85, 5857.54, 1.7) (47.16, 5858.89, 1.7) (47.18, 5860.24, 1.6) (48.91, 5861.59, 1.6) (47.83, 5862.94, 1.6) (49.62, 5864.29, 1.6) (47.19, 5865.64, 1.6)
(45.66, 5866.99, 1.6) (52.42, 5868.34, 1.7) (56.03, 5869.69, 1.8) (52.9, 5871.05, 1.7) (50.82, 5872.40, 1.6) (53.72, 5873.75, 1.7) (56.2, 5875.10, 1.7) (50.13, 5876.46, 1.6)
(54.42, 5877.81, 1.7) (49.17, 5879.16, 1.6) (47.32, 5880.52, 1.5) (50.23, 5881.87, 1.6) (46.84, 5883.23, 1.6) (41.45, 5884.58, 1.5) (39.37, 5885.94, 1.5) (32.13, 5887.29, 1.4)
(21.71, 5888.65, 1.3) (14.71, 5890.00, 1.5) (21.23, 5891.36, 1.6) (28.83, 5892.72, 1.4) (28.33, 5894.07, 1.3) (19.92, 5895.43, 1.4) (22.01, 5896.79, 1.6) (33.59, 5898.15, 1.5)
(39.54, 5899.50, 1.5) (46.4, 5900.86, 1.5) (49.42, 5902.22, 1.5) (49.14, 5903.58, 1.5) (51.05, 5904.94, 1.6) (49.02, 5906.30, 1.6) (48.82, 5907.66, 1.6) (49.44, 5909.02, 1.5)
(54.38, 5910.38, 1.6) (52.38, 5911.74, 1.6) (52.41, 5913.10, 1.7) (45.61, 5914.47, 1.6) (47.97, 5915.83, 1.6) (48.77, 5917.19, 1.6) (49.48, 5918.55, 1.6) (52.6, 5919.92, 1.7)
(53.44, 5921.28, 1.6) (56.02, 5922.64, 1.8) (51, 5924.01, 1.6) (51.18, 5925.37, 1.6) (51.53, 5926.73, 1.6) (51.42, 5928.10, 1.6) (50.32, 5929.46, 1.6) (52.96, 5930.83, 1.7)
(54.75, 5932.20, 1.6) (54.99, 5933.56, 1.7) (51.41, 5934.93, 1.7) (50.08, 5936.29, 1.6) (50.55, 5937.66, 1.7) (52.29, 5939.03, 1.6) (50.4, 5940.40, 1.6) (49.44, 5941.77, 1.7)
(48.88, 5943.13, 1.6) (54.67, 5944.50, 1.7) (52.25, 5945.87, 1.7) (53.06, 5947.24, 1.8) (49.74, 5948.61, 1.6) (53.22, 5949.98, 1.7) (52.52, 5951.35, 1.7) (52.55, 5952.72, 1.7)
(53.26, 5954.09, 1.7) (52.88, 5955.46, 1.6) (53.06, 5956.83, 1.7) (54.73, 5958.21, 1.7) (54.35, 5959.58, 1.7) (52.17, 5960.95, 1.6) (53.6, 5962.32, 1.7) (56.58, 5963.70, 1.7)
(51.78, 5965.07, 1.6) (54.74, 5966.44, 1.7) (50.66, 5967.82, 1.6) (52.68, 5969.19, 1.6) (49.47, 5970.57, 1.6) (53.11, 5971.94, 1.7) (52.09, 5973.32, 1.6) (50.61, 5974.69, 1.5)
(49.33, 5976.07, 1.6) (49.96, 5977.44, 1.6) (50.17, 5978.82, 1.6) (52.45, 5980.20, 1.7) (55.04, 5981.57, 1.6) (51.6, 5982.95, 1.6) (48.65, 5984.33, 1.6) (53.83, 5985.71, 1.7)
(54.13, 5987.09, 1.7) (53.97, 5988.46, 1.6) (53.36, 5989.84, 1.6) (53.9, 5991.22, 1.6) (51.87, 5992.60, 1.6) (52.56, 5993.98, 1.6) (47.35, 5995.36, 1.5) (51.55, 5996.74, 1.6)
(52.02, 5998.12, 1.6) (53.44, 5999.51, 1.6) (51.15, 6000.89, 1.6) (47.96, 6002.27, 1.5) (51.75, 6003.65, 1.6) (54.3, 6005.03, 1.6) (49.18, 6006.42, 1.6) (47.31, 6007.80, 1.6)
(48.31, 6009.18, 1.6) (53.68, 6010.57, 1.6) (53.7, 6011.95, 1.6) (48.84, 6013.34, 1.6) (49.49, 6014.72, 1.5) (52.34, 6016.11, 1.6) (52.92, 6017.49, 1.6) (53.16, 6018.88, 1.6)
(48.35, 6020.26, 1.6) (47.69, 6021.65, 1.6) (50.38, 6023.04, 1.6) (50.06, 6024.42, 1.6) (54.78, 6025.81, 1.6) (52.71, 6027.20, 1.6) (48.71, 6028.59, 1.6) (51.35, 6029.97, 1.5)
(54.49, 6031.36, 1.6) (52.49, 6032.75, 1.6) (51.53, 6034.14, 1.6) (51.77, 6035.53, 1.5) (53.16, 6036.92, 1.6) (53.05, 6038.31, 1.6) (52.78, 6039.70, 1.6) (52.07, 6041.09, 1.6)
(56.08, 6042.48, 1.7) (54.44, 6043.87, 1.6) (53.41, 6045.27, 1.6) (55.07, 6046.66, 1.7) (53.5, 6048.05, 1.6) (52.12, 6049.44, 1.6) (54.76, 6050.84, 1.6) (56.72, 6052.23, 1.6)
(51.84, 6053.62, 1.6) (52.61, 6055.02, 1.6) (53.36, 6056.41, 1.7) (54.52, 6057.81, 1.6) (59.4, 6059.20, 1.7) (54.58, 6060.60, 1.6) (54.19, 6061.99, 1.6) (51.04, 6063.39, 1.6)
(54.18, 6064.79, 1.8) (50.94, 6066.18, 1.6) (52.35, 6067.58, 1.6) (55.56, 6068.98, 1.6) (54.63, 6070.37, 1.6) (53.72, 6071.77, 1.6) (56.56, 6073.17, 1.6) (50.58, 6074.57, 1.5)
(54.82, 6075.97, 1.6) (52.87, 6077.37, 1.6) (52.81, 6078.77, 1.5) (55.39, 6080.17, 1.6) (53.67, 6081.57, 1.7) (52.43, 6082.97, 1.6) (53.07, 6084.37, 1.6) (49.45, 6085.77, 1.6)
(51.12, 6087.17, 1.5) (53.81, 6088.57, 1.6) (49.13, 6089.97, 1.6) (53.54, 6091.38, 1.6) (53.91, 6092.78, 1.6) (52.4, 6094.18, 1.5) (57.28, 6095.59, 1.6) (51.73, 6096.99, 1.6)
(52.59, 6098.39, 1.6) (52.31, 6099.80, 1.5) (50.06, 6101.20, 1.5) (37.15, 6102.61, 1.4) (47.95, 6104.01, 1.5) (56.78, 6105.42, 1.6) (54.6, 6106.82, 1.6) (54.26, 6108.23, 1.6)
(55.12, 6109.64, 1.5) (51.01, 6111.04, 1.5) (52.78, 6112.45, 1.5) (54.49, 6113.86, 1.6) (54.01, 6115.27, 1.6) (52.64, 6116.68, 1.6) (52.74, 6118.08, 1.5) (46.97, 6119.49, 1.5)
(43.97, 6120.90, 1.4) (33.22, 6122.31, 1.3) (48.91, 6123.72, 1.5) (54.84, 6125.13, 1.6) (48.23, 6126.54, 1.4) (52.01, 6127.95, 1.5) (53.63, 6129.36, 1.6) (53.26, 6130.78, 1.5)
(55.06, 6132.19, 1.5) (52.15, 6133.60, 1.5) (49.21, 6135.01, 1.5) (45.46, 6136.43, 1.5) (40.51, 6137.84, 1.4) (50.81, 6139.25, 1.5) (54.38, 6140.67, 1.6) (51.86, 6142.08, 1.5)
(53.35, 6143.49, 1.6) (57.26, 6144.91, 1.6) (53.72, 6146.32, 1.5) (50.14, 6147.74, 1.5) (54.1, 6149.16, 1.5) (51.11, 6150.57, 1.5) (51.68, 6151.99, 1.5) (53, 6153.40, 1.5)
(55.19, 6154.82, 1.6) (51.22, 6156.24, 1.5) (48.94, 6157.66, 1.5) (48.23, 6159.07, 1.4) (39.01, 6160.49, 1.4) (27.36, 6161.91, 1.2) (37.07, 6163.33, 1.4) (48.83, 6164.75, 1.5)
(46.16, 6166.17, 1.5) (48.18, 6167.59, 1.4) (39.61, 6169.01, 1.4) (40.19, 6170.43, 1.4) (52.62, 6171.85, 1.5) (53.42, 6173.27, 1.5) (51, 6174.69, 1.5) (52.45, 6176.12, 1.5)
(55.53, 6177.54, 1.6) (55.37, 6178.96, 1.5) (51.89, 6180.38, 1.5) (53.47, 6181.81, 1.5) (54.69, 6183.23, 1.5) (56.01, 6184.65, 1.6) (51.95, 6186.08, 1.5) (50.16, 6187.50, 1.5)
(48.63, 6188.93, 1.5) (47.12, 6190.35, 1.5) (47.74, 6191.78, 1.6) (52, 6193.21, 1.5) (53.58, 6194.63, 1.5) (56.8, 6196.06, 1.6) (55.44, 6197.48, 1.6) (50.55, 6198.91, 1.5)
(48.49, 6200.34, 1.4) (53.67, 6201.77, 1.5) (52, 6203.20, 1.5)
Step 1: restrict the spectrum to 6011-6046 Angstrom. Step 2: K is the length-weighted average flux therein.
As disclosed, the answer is 52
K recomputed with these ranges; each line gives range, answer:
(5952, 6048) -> 52.1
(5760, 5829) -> 50.9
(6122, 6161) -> 50.6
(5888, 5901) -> 26.9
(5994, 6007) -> 51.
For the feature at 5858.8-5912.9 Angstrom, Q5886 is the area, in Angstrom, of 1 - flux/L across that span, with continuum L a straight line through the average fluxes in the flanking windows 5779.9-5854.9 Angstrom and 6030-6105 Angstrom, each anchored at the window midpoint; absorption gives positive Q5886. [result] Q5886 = 8.5 Angstrom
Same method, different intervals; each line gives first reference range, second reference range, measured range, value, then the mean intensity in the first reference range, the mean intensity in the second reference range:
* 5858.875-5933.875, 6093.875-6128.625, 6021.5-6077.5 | -4.5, 45.9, 50.7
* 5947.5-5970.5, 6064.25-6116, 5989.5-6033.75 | 1.3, 52.9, 52.7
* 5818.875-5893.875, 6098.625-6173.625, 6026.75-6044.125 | -1.3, 48.2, 49.4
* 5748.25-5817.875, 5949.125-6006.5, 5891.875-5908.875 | 4.1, 50.3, 52.2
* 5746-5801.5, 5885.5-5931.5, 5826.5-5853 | -3.2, 49.9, 43.2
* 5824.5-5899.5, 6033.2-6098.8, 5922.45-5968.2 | -3.0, 46.2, 53.4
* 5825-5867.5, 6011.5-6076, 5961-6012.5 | 0.4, 50.8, 52.9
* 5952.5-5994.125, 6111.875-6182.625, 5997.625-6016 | 0.4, 52.6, 49.6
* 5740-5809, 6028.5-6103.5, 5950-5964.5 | -0.4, 50.6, 52.9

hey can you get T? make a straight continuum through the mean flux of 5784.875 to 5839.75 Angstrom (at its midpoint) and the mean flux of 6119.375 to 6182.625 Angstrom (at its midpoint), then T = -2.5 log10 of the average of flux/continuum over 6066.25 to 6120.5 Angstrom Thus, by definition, -0.060 mag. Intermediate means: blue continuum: 51.6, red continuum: 49.2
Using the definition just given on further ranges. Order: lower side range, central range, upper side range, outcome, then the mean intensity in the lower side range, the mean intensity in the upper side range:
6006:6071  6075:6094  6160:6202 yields -0.03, 52.6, 49.3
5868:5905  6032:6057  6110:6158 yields -0.13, 41.1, 51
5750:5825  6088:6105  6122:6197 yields -0.02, 50.6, 50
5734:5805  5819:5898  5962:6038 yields 0.09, 50.5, 51.7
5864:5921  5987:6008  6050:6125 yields -0.07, 44.1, 52.3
